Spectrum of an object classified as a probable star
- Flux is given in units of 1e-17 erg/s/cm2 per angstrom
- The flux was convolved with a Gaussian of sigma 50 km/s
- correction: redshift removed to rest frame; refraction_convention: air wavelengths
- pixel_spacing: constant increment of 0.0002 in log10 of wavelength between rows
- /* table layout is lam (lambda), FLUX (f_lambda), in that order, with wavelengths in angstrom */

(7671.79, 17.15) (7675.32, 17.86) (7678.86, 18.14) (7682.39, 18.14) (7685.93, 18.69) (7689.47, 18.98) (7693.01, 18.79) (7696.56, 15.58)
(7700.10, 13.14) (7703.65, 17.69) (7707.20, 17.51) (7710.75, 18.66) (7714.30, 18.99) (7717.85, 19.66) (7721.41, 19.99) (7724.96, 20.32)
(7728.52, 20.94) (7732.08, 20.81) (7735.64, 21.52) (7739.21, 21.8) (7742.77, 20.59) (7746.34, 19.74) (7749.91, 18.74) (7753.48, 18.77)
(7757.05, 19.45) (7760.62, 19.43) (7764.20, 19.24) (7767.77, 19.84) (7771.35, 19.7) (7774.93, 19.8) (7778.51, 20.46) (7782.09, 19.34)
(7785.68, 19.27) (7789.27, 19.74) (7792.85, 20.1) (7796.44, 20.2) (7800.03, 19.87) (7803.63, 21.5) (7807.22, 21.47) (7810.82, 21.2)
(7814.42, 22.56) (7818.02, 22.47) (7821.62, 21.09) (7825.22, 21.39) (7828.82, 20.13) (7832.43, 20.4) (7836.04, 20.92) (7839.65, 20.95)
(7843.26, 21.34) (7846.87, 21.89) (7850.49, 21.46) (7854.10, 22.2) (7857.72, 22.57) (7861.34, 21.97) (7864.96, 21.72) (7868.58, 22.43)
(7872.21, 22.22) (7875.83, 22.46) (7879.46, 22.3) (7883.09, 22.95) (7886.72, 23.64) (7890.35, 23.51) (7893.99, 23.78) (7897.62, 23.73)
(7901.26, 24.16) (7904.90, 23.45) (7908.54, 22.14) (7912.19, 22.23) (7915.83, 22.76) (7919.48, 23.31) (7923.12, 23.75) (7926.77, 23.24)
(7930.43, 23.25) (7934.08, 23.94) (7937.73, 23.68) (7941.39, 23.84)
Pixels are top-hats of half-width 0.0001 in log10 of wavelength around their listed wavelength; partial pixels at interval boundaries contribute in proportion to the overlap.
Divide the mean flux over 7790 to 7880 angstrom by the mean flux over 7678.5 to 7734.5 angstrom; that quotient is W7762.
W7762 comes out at 1.16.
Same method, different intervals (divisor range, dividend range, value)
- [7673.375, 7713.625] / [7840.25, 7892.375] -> 1.27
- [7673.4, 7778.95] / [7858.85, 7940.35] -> 1.21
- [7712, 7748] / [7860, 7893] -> 1.11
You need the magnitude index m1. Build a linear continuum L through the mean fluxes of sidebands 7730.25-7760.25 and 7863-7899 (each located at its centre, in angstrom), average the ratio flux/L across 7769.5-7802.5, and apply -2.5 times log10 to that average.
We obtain 0.06 mag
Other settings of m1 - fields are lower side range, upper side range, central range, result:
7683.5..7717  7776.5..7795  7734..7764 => -0.062 mag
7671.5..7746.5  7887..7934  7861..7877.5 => 0.011 mag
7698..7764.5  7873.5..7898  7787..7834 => 0.018 mag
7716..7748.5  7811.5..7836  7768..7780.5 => 0.050 mag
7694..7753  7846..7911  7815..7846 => 0.021 mag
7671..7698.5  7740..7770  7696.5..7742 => -0.022 mag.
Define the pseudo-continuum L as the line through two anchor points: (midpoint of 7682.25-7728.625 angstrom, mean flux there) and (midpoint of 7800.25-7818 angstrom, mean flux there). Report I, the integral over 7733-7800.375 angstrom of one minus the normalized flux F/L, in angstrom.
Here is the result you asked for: 1.1 angstrom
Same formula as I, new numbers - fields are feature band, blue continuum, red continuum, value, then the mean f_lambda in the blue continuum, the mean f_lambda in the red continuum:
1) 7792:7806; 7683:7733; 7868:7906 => 0.3 angstrom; 18.5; 23.2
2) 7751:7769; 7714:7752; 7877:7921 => 1.3 angstrom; 20.3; 23.1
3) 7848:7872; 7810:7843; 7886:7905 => 0.4 angstrom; 21.2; 23.7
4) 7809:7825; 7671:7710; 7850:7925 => -0.7 angstrom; 17.5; 22.8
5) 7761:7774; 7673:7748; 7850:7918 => 0.4 angstrom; 18.9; 22.7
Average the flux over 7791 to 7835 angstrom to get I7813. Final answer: 21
